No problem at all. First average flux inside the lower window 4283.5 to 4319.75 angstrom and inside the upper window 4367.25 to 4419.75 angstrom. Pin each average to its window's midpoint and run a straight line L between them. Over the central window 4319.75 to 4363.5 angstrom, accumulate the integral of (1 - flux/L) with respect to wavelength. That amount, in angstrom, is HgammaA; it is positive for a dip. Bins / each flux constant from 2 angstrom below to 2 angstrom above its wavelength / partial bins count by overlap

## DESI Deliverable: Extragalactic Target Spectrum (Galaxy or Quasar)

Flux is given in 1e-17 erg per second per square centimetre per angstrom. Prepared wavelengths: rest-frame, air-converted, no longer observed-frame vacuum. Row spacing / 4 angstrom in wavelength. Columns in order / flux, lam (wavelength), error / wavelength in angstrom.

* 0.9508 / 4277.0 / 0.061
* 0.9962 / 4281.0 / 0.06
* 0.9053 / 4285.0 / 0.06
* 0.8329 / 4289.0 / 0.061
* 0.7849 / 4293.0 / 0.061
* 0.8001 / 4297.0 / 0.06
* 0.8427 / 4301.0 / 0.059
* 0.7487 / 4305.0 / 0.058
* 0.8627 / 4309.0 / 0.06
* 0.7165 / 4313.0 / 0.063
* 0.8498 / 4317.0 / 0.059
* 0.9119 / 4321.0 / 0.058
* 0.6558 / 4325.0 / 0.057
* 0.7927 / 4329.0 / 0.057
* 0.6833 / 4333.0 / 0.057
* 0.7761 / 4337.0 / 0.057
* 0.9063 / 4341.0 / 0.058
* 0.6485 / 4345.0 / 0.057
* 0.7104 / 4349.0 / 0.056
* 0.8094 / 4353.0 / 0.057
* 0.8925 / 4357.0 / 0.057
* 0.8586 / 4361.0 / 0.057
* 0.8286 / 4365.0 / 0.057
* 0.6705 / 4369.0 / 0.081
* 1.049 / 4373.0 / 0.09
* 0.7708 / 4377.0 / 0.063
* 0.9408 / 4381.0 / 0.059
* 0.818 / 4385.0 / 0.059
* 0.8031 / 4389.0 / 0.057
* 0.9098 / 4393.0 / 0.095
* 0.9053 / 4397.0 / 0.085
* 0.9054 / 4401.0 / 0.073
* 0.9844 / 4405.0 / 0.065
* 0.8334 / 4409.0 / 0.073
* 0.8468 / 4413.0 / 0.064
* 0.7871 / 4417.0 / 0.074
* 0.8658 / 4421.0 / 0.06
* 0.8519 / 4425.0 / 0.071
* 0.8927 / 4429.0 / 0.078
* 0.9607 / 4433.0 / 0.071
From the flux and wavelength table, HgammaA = 2.8 angstrom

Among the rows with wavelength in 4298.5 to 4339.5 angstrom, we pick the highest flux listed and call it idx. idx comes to 0.9119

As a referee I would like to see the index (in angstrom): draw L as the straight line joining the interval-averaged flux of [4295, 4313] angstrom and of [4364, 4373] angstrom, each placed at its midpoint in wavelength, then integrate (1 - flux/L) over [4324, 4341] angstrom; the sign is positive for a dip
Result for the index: 1.11 angstrom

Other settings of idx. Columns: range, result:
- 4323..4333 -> 0.7927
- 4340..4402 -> 1.049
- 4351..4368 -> 0.8925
